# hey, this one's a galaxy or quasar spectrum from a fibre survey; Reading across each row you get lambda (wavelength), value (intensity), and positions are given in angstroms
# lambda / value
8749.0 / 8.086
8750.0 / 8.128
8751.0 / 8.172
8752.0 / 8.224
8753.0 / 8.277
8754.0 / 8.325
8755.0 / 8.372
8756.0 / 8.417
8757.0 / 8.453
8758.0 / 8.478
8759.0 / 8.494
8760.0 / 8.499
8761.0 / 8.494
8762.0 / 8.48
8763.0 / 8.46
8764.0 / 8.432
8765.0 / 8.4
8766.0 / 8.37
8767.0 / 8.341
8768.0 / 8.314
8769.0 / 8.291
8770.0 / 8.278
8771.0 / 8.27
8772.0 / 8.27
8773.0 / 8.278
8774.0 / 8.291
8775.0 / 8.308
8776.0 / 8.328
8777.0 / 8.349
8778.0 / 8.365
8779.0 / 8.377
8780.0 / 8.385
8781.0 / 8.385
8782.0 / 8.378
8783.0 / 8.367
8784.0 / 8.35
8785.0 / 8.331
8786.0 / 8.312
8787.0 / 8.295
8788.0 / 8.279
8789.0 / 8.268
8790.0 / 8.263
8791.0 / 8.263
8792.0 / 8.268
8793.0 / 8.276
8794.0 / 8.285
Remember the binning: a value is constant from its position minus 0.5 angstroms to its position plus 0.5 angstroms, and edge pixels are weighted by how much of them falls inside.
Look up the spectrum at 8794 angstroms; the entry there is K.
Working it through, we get 8.285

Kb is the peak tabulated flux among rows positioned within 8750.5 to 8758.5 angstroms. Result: 8.478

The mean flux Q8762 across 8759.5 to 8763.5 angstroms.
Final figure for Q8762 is 8.48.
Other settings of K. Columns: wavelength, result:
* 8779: 8.377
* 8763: 8.46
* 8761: 8.494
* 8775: 8.308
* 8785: 8.331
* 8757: 8.453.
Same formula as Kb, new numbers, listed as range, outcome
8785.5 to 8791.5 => 8.312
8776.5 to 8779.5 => 8.377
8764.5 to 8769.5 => 8.4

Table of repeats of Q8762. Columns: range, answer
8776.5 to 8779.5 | 8.36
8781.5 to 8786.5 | 8.35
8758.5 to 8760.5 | 8.5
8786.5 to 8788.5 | 8.29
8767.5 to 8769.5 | 8.3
